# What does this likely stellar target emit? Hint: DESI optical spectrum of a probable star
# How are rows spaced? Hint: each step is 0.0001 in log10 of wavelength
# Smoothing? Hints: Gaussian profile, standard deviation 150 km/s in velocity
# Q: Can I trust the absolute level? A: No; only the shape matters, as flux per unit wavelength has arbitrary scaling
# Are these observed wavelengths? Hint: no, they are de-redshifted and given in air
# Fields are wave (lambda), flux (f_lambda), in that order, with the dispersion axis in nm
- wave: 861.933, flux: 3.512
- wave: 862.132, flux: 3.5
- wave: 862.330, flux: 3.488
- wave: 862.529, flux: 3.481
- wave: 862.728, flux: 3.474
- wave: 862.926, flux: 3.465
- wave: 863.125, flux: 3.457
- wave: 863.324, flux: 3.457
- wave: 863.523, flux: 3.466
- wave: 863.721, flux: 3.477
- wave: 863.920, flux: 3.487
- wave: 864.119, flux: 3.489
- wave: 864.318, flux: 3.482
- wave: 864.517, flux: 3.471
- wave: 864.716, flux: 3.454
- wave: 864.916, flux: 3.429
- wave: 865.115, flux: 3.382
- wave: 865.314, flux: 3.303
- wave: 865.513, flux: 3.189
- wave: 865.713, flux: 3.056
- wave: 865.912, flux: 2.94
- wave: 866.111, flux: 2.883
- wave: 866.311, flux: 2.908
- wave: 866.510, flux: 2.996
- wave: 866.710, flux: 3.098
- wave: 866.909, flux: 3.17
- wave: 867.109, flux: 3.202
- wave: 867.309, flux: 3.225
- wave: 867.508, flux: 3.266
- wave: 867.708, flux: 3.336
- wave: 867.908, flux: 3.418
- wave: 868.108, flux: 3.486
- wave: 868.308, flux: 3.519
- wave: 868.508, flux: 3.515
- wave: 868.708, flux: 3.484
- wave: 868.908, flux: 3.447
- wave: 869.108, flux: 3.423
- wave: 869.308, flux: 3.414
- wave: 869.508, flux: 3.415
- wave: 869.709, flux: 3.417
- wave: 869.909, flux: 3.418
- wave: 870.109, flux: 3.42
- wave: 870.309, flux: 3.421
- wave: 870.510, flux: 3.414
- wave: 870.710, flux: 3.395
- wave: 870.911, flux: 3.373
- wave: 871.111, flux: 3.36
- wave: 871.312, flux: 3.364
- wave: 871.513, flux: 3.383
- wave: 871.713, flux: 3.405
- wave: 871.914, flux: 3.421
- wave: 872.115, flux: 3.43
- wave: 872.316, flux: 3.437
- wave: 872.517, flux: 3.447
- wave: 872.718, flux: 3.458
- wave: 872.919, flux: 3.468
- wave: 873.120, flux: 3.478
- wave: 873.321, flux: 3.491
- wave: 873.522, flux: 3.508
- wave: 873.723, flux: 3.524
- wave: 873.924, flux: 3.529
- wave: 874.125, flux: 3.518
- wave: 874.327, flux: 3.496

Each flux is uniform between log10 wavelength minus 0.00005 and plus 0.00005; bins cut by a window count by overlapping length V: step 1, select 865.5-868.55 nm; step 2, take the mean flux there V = 3.19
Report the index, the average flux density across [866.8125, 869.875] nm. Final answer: 3.38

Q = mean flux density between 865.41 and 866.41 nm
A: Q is 3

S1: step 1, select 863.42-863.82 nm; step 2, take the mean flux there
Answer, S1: 3.48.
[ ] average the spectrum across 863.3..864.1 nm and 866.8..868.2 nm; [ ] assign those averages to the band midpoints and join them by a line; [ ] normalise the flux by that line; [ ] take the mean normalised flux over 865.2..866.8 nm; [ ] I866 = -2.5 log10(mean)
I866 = 0.11 mag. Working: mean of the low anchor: 3.48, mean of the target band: 3.05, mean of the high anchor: 3.3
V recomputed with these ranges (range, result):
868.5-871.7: 3.41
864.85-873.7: 3.34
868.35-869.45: 3.46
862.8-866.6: 3.31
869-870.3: 3.42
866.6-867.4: 3.17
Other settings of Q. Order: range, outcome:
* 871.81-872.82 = 3.44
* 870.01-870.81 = 3.41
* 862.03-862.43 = 3.49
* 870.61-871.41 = 3.37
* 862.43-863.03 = 3.47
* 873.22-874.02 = 3.52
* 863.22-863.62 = 3.46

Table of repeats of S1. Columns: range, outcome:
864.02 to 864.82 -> 3.47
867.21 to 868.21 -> 3.35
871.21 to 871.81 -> 3.38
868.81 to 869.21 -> 3.44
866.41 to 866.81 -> 3.05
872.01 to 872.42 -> 3.43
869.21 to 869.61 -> 3.41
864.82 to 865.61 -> 3.33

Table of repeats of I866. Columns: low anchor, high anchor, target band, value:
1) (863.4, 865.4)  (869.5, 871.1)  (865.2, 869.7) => 0.05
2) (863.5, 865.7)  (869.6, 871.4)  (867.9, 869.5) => -0.02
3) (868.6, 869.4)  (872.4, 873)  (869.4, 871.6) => 0.02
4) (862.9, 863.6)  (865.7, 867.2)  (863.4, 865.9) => -0.03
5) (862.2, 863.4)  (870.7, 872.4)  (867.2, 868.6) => 0.01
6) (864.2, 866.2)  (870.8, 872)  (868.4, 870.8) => -0.03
